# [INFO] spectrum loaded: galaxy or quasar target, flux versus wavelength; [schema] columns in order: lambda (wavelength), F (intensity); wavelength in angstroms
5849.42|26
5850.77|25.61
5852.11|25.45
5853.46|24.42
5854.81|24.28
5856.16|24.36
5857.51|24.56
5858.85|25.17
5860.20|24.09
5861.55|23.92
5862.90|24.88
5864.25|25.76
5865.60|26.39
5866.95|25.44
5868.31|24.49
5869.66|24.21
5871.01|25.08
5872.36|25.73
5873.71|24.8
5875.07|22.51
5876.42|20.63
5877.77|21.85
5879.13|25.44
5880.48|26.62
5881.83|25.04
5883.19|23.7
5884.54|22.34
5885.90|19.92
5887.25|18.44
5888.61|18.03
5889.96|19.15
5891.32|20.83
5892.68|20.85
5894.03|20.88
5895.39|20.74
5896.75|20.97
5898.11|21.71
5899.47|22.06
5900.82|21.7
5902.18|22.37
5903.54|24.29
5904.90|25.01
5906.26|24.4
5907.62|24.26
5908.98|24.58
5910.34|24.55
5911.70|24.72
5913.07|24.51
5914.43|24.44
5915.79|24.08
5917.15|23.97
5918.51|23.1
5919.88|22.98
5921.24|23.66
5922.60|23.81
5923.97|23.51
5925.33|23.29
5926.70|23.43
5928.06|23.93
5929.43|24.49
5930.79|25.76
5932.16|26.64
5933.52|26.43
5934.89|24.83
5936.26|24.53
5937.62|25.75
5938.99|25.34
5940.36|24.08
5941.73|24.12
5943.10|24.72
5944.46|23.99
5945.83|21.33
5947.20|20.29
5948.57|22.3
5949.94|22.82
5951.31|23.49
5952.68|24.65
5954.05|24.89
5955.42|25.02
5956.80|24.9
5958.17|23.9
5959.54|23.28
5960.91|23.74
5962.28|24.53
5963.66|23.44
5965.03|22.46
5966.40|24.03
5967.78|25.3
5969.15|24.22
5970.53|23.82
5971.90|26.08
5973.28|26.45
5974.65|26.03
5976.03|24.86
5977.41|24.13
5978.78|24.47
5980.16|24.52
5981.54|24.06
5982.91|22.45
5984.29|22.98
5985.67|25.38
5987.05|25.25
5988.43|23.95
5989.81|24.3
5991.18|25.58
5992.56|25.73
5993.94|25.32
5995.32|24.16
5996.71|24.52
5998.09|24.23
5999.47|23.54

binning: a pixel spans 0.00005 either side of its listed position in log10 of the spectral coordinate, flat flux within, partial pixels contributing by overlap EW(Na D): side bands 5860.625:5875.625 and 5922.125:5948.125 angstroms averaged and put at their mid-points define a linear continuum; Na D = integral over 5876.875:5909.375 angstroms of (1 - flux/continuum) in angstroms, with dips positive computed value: 3.1 angstroms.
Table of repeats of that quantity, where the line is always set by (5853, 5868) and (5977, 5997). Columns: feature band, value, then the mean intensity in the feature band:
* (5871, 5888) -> 1.1 angstroms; 23.1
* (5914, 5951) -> 1.0 angstroms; 24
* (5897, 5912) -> 0.7 angstroms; 23.5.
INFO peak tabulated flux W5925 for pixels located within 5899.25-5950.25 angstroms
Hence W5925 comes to 26.64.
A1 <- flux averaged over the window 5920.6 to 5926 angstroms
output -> 23.6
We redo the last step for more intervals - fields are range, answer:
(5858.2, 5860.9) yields 24.6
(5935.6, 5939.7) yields 25.2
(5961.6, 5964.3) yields 23.9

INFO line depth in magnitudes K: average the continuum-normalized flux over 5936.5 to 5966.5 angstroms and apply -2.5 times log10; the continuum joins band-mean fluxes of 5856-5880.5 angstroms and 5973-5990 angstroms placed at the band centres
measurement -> 0.03 mag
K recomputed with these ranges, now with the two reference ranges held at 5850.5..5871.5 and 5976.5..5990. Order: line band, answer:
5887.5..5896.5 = 0.23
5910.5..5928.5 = 0.03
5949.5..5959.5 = 0.00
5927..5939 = -0.04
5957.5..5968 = 0.02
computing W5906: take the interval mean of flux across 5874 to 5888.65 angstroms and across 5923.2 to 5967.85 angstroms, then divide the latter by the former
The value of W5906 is 1.1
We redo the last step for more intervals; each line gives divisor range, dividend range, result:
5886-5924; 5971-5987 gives 1.09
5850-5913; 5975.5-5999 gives 1.04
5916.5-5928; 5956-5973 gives 1.03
